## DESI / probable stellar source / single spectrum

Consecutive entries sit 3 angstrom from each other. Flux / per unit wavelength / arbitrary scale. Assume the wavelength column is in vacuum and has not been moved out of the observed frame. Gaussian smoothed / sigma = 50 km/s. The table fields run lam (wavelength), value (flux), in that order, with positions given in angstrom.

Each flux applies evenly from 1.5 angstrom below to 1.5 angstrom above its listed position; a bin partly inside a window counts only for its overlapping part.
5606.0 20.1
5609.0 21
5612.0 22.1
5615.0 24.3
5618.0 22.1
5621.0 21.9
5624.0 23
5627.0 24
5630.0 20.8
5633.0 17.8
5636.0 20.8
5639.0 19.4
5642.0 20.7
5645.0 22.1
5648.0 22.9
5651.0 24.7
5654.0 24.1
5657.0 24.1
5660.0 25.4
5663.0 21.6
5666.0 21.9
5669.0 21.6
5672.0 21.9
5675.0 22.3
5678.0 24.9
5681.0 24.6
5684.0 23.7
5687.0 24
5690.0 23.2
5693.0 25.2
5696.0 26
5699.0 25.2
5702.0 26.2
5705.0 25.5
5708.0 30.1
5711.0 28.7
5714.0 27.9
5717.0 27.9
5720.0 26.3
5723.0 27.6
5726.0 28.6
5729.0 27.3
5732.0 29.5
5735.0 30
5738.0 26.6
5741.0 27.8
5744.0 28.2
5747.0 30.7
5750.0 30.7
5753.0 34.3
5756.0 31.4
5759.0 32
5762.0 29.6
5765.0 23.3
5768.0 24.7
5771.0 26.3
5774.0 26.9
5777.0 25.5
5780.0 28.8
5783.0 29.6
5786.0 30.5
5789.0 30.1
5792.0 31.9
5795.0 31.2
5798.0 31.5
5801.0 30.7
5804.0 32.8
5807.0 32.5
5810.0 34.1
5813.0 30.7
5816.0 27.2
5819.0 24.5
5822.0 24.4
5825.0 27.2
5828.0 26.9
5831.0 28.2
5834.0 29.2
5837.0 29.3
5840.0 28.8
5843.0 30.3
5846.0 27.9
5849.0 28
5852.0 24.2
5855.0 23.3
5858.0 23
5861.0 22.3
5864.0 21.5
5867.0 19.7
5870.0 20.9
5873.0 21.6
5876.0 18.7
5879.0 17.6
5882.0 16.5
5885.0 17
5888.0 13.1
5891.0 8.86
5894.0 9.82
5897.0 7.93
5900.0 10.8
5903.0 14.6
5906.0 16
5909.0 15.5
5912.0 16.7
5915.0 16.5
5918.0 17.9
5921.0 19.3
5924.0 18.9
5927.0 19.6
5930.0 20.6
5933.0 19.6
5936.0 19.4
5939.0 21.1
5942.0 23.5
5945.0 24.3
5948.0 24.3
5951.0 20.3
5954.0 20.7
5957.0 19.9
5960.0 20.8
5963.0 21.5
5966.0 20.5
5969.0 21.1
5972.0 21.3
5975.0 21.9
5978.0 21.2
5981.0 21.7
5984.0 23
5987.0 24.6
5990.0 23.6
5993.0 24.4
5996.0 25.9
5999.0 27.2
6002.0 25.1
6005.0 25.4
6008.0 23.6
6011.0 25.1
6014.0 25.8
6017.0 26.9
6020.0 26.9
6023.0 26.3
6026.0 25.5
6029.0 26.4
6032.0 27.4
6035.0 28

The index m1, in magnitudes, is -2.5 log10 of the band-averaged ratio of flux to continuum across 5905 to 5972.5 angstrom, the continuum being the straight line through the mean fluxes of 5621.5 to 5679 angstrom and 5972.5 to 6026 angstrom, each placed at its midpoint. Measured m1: 0.208 mag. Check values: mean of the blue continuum 22.3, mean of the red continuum 24.6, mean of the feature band 20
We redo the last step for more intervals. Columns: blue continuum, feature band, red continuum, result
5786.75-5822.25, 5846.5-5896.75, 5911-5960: 0.31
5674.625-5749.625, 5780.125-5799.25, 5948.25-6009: -0.19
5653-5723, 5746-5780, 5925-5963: -0.20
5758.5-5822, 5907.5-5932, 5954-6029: 0.37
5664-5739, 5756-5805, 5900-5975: -0.22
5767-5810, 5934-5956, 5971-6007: 0.15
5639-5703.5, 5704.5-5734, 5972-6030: -0.18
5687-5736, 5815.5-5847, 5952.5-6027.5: -0.08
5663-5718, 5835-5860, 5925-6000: -0.15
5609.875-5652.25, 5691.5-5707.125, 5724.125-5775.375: 0.00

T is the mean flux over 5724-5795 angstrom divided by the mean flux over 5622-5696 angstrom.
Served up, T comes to 1.3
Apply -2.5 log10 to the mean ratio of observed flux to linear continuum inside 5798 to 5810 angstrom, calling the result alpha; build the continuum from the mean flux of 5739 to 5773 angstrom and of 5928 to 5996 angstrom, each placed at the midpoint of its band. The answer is -0.18 mag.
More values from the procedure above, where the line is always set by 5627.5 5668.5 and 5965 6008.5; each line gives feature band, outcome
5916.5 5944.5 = 0.15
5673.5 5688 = -0.08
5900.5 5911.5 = 0.46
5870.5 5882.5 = 0.21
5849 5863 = -0.04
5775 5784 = -0.23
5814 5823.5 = -0.13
